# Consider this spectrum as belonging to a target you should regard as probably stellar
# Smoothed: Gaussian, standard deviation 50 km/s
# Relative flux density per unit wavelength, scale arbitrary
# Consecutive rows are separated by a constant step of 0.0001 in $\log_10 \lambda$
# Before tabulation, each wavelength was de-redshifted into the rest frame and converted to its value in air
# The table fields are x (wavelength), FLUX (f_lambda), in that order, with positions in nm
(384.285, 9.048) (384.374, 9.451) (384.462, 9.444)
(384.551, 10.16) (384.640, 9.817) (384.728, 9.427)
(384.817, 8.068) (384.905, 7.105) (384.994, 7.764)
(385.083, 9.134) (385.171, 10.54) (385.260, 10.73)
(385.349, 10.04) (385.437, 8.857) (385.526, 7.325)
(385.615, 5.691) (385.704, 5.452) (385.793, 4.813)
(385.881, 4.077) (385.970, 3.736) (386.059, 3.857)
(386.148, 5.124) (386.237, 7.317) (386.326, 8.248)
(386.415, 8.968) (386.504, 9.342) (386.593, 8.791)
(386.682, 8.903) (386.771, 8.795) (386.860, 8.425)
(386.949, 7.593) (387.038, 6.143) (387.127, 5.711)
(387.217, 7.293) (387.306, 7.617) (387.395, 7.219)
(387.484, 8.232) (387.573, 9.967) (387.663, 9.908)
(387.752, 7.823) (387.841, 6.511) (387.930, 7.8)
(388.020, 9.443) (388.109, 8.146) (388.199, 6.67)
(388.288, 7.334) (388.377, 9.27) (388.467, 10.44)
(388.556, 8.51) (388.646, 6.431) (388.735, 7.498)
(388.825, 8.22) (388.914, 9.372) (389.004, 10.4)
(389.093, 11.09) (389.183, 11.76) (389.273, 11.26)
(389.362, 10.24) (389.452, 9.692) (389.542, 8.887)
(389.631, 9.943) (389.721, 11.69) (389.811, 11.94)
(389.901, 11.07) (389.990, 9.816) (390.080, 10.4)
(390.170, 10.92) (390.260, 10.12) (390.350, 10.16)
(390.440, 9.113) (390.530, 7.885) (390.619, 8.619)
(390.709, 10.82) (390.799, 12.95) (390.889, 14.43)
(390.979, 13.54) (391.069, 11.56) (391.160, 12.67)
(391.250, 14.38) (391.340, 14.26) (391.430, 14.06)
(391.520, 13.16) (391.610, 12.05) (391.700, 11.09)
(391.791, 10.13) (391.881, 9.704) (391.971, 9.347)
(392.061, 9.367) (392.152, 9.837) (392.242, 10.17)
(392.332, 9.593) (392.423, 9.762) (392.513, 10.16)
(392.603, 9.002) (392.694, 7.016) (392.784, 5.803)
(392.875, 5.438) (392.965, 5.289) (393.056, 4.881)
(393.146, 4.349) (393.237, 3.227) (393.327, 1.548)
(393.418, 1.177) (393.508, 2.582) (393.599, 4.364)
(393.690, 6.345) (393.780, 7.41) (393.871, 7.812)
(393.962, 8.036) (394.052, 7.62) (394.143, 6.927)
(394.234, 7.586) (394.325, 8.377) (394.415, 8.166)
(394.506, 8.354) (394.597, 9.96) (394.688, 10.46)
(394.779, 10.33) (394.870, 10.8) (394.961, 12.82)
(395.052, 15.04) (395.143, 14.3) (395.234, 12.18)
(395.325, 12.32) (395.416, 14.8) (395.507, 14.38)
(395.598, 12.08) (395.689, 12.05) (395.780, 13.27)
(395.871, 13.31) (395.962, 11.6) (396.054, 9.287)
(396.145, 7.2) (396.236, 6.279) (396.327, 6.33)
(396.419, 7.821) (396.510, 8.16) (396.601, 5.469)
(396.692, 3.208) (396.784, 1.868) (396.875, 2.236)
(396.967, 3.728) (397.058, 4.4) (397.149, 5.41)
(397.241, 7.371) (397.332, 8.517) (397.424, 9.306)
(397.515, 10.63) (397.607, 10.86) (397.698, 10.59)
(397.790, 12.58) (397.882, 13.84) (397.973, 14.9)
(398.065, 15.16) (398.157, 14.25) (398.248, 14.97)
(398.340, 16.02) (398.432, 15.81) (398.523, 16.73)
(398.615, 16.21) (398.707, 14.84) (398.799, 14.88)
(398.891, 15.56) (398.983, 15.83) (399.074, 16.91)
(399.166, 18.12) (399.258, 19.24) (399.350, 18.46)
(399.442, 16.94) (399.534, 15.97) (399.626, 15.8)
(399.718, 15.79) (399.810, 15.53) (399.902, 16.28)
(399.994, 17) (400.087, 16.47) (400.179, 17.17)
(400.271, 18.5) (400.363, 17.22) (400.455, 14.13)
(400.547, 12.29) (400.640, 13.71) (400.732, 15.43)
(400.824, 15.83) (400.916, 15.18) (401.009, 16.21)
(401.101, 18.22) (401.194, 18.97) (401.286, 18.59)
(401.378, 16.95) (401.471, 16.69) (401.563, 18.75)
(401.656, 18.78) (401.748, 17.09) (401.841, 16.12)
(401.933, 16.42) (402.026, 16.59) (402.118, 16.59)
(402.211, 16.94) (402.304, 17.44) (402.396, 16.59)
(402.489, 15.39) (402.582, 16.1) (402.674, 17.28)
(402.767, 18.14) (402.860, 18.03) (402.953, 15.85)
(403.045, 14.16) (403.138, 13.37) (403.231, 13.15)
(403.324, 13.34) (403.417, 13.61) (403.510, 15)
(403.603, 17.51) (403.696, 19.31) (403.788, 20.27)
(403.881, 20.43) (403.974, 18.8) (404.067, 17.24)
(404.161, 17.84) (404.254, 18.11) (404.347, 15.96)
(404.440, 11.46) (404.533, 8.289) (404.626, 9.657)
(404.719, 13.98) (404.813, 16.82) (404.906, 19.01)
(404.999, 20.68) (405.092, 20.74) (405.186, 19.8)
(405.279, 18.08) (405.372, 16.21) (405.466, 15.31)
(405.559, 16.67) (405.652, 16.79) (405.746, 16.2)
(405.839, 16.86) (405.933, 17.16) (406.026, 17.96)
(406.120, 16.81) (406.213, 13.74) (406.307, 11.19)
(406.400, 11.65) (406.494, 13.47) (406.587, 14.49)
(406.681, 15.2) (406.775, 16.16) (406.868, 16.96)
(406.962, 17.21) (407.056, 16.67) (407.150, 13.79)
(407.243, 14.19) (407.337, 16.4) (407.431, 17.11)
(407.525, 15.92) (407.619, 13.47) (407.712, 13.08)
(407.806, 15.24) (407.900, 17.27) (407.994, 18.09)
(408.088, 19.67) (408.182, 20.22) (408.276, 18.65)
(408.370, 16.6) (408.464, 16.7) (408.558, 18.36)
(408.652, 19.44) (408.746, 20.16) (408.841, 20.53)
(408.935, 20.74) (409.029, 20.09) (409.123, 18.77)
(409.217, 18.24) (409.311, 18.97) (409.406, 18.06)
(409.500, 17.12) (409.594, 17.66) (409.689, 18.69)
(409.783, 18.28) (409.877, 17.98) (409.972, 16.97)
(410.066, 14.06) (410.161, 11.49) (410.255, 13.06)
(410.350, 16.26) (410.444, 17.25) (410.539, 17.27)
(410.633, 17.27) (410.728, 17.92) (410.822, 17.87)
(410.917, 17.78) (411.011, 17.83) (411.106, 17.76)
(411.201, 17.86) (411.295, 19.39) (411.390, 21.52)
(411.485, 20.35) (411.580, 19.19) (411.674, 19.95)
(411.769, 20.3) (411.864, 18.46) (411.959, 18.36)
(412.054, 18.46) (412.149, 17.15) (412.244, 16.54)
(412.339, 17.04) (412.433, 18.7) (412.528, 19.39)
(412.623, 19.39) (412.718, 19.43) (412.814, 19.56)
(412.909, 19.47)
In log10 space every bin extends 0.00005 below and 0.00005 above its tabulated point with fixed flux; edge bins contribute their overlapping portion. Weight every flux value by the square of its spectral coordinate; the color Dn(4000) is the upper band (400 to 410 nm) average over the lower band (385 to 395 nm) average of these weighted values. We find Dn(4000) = 2.1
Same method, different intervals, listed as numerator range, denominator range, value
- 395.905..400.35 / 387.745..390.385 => 1.37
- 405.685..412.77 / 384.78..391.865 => 2.09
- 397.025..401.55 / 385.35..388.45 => 2.13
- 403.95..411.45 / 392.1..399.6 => 1.76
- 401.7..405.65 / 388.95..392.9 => 1.65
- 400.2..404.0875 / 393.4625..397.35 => 1.99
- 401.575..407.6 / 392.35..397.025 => 2.10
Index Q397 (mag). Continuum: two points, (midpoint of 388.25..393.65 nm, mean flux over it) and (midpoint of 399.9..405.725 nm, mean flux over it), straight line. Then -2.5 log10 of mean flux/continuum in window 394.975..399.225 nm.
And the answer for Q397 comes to 0.15 mag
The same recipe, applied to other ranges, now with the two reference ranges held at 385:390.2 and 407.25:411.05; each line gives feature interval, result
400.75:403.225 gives -0.16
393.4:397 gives 0.31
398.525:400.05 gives -0.23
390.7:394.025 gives 0.17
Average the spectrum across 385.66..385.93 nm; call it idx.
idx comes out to 4.77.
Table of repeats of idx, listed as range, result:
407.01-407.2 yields 15.2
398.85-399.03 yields 15.8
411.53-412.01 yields 19.2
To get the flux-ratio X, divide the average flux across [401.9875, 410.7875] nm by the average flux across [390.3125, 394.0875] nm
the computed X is 1.88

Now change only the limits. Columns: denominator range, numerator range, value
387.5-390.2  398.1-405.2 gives 1.74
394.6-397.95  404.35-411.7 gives 1.75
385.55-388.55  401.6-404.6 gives 2.19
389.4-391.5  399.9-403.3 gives 1.45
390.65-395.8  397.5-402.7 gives 1.67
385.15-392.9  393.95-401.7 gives 1.39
